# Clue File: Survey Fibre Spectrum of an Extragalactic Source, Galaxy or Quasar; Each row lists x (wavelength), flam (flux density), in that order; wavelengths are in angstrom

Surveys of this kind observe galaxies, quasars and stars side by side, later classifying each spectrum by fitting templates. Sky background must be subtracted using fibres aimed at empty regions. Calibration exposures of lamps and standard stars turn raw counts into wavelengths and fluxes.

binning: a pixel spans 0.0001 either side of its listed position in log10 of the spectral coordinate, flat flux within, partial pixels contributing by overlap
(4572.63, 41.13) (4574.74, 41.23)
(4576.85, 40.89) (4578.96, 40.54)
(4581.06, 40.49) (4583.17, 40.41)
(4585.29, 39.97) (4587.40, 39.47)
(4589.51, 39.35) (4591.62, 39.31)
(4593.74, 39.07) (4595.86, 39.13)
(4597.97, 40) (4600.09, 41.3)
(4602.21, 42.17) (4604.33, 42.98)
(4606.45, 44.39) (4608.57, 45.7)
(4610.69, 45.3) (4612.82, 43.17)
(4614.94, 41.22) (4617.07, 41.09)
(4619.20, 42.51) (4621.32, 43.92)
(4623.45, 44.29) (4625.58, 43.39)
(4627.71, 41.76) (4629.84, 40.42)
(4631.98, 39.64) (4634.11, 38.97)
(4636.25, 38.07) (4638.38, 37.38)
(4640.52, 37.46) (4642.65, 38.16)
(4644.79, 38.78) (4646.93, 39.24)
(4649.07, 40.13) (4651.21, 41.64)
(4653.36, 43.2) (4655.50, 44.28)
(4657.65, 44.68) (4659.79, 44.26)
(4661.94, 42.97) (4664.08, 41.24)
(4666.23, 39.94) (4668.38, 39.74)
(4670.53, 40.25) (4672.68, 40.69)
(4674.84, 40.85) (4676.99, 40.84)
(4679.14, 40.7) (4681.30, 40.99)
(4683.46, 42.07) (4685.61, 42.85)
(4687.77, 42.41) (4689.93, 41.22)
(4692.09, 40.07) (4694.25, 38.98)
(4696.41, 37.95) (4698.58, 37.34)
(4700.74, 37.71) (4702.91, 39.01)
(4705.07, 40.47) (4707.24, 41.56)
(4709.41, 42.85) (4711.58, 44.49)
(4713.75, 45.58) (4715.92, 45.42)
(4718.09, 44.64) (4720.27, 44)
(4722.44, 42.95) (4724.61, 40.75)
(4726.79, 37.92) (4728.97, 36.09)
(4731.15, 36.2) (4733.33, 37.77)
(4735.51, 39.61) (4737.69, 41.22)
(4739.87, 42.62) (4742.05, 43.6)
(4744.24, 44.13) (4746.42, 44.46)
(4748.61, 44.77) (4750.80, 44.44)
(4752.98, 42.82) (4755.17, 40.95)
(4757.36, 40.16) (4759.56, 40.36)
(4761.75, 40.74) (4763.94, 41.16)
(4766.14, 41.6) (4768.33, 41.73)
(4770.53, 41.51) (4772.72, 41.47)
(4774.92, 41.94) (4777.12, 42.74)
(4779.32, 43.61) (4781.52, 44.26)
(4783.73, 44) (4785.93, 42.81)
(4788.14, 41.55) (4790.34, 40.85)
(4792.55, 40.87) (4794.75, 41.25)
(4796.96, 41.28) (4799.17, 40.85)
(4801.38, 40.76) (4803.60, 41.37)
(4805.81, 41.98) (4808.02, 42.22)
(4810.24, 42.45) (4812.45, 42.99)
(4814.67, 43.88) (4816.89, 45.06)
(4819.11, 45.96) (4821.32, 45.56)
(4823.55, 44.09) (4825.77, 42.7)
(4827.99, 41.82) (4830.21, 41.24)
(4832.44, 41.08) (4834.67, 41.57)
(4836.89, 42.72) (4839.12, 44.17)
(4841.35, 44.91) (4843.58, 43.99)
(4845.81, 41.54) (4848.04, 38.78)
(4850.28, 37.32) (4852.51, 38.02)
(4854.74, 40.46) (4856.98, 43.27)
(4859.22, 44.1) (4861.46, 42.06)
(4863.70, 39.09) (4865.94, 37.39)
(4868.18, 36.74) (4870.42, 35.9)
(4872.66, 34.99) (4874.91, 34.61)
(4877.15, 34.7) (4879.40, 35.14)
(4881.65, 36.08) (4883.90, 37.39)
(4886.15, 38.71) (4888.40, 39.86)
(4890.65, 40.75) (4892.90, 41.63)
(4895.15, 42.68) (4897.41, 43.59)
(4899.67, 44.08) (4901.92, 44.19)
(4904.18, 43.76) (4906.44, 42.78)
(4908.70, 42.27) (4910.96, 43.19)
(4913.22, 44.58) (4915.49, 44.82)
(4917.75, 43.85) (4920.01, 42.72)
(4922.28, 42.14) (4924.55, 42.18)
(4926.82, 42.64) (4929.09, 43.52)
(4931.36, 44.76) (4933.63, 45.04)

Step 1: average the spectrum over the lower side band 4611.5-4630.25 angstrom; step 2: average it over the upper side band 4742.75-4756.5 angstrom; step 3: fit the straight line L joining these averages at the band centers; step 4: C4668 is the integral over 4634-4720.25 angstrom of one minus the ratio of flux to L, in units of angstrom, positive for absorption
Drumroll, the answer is 3.9 angstrom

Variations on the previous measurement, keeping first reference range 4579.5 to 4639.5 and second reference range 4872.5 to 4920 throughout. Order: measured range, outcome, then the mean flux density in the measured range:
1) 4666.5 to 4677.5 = 0.2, 40.4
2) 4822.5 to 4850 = -0.9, 42.2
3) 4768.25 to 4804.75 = -0.8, 41.9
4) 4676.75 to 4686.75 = -0.1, 41.6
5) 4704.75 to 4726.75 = -1.1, 43.1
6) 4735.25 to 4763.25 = -0.9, 42.4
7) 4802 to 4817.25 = -0.6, 42.7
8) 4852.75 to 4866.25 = -0.1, 41.1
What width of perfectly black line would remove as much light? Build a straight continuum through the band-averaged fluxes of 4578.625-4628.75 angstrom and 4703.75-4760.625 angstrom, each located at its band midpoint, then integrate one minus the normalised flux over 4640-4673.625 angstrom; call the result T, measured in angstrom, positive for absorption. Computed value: 0.6 angstrom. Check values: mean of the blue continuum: 41.7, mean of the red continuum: 41.9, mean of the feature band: 41.1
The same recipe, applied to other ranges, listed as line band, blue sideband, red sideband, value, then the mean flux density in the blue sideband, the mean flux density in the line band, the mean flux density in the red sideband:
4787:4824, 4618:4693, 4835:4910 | -1.8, 41.1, 42.5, 40.3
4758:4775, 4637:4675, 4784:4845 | 0.3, 40.8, 41.2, 42.6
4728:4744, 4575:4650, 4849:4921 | 0.3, 40.9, 39.9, 40.3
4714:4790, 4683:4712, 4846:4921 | -2.7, 40.5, 41.9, 40.3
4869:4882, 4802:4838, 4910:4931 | 2.4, 42.9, 35.2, 43.3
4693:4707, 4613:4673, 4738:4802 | 0.9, 41.1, 38.8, 42.2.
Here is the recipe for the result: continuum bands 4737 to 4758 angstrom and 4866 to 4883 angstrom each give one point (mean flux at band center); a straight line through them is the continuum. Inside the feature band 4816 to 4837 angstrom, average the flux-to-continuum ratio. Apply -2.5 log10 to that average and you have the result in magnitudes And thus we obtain -0.13 mag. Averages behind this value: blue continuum 43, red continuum 35.6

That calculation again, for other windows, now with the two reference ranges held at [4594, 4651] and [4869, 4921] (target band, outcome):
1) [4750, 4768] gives -0.02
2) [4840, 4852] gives -0.01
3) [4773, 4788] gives -0.06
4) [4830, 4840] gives -0.04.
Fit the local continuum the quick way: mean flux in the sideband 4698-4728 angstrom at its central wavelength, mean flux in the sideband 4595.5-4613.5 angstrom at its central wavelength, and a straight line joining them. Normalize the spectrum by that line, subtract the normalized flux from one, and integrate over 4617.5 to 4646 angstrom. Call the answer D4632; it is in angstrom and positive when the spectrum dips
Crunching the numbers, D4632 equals 1.5 angstrom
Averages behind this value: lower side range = 42.8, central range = 40.4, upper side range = 41.8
